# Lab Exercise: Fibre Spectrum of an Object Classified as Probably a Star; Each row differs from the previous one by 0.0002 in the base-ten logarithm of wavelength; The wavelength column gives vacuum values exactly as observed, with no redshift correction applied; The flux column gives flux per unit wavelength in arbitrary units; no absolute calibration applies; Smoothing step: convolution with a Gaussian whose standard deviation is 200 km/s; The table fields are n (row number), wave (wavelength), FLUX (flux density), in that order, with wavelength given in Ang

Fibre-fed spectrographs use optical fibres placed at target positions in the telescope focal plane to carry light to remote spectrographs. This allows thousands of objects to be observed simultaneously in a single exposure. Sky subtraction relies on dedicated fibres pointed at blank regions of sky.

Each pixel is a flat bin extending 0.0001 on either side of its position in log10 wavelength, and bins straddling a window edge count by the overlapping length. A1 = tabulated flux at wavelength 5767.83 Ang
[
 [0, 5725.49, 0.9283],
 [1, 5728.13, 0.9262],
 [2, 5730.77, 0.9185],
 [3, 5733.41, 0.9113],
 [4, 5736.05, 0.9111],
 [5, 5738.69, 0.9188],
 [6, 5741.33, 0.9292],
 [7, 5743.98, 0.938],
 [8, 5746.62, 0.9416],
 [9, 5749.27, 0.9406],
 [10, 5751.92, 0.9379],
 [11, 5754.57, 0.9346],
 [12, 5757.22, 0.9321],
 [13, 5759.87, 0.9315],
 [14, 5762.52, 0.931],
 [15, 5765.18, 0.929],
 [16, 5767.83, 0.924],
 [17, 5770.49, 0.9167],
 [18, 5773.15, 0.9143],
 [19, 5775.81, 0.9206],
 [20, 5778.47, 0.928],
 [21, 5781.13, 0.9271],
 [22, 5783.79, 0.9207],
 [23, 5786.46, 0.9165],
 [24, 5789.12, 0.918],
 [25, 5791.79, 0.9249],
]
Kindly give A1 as 0.924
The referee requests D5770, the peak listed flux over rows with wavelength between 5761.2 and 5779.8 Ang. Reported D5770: 0.931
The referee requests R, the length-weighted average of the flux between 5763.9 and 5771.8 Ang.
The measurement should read 0.923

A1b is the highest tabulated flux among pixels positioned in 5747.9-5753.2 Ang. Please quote 0.9406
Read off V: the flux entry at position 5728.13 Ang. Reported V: 0.9262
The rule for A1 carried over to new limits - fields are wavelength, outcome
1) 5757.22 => 0.9321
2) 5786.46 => 0.9165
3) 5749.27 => 0.9406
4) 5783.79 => 0.9207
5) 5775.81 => 0.9206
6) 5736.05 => 0.9111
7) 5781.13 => 0.9271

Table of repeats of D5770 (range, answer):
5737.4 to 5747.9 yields 0.9416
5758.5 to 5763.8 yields 0.9315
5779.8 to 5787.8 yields 0.9271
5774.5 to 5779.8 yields 0.928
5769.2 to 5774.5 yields 0.9167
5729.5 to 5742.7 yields 0.9292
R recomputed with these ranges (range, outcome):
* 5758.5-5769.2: 0.929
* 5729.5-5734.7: 0.915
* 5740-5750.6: 0.937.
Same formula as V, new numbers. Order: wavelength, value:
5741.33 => 0.9292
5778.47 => 0.928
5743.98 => 0.938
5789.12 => 0.918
